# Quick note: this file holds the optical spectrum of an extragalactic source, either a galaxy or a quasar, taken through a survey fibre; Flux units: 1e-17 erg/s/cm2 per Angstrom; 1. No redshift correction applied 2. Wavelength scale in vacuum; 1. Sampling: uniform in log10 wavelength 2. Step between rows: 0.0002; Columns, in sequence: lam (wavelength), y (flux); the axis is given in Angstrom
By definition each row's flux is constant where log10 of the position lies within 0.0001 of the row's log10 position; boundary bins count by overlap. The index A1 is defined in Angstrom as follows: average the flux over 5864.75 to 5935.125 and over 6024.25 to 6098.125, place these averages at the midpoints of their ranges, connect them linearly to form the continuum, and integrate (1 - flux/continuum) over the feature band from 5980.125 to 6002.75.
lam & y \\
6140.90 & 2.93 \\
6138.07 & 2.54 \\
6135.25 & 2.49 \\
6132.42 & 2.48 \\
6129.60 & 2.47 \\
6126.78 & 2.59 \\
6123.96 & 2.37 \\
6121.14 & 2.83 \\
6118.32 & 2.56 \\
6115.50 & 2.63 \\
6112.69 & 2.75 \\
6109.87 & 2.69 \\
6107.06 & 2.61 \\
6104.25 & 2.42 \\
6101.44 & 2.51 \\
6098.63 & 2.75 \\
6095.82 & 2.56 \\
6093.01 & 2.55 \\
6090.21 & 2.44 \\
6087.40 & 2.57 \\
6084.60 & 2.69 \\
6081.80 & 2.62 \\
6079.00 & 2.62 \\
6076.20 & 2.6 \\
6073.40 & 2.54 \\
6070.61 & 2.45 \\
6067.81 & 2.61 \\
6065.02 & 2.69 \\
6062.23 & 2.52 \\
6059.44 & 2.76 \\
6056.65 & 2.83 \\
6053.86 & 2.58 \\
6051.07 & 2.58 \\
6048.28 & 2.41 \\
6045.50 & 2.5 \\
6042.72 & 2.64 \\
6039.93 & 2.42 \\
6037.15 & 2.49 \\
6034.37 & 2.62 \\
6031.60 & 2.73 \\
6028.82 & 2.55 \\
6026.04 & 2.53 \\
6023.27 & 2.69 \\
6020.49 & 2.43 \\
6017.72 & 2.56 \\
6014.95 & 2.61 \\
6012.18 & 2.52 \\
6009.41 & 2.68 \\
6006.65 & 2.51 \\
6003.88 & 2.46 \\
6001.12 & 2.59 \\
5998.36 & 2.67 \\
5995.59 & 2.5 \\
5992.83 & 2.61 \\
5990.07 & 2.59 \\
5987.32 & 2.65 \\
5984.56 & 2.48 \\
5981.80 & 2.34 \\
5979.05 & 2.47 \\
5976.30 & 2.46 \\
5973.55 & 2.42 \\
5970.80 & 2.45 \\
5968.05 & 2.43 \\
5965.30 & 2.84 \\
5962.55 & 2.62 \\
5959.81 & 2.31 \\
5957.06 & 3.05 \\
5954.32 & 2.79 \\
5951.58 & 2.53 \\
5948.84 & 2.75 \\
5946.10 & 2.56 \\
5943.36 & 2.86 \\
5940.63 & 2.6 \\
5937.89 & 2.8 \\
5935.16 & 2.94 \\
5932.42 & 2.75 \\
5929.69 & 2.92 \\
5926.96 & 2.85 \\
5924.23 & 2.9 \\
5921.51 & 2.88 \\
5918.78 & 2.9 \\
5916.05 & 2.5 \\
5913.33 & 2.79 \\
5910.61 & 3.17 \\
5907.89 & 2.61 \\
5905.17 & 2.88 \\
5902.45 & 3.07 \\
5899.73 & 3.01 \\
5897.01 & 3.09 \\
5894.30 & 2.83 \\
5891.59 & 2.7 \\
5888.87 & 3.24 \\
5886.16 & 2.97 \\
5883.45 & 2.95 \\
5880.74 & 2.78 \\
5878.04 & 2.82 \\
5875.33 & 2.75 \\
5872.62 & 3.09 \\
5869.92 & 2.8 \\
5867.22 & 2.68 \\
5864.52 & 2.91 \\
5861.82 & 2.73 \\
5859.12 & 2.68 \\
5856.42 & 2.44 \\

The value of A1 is 1.3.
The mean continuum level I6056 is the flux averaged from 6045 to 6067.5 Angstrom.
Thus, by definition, 2.61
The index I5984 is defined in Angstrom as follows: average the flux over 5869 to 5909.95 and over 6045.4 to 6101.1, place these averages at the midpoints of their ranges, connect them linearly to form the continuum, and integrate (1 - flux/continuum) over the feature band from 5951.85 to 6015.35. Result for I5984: 4.2 Angstrom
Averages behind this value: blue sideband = 2.91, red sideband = 2.59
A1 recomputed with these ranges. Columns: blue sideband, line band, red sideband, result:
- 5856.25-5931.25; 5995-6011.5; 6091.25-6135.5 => 0.9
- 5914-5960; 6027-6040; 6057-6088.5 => 0.4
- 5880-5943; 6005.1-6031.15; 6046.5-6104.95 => 1.1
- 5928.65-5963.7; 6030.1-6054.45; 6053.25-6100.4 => 0.8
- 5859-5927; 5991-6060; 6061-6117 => 2.7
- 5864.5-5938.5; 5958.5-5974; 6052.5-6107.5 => 1.4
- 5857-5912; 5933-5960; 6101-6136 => 0.6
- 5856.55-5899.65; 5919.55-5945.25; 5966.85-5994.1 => -1.6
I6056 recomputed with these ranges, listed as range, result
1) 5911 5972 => 2.74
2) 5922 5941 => 2.84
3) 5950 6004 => 2.57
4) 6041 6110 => 2.59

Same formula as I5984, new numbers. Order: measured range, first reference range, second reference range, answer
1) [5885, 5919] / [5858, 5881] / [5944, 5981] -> -2.13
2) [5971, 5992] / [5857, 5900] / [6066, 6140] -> 1.88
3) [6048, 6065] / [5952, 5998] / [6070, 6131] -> -0.36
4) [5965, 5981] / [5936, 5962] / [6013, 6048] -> 1.05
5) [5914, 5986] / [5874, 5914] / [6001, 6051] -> 2.39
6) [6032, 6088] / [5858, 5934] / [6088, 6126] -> 1.29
